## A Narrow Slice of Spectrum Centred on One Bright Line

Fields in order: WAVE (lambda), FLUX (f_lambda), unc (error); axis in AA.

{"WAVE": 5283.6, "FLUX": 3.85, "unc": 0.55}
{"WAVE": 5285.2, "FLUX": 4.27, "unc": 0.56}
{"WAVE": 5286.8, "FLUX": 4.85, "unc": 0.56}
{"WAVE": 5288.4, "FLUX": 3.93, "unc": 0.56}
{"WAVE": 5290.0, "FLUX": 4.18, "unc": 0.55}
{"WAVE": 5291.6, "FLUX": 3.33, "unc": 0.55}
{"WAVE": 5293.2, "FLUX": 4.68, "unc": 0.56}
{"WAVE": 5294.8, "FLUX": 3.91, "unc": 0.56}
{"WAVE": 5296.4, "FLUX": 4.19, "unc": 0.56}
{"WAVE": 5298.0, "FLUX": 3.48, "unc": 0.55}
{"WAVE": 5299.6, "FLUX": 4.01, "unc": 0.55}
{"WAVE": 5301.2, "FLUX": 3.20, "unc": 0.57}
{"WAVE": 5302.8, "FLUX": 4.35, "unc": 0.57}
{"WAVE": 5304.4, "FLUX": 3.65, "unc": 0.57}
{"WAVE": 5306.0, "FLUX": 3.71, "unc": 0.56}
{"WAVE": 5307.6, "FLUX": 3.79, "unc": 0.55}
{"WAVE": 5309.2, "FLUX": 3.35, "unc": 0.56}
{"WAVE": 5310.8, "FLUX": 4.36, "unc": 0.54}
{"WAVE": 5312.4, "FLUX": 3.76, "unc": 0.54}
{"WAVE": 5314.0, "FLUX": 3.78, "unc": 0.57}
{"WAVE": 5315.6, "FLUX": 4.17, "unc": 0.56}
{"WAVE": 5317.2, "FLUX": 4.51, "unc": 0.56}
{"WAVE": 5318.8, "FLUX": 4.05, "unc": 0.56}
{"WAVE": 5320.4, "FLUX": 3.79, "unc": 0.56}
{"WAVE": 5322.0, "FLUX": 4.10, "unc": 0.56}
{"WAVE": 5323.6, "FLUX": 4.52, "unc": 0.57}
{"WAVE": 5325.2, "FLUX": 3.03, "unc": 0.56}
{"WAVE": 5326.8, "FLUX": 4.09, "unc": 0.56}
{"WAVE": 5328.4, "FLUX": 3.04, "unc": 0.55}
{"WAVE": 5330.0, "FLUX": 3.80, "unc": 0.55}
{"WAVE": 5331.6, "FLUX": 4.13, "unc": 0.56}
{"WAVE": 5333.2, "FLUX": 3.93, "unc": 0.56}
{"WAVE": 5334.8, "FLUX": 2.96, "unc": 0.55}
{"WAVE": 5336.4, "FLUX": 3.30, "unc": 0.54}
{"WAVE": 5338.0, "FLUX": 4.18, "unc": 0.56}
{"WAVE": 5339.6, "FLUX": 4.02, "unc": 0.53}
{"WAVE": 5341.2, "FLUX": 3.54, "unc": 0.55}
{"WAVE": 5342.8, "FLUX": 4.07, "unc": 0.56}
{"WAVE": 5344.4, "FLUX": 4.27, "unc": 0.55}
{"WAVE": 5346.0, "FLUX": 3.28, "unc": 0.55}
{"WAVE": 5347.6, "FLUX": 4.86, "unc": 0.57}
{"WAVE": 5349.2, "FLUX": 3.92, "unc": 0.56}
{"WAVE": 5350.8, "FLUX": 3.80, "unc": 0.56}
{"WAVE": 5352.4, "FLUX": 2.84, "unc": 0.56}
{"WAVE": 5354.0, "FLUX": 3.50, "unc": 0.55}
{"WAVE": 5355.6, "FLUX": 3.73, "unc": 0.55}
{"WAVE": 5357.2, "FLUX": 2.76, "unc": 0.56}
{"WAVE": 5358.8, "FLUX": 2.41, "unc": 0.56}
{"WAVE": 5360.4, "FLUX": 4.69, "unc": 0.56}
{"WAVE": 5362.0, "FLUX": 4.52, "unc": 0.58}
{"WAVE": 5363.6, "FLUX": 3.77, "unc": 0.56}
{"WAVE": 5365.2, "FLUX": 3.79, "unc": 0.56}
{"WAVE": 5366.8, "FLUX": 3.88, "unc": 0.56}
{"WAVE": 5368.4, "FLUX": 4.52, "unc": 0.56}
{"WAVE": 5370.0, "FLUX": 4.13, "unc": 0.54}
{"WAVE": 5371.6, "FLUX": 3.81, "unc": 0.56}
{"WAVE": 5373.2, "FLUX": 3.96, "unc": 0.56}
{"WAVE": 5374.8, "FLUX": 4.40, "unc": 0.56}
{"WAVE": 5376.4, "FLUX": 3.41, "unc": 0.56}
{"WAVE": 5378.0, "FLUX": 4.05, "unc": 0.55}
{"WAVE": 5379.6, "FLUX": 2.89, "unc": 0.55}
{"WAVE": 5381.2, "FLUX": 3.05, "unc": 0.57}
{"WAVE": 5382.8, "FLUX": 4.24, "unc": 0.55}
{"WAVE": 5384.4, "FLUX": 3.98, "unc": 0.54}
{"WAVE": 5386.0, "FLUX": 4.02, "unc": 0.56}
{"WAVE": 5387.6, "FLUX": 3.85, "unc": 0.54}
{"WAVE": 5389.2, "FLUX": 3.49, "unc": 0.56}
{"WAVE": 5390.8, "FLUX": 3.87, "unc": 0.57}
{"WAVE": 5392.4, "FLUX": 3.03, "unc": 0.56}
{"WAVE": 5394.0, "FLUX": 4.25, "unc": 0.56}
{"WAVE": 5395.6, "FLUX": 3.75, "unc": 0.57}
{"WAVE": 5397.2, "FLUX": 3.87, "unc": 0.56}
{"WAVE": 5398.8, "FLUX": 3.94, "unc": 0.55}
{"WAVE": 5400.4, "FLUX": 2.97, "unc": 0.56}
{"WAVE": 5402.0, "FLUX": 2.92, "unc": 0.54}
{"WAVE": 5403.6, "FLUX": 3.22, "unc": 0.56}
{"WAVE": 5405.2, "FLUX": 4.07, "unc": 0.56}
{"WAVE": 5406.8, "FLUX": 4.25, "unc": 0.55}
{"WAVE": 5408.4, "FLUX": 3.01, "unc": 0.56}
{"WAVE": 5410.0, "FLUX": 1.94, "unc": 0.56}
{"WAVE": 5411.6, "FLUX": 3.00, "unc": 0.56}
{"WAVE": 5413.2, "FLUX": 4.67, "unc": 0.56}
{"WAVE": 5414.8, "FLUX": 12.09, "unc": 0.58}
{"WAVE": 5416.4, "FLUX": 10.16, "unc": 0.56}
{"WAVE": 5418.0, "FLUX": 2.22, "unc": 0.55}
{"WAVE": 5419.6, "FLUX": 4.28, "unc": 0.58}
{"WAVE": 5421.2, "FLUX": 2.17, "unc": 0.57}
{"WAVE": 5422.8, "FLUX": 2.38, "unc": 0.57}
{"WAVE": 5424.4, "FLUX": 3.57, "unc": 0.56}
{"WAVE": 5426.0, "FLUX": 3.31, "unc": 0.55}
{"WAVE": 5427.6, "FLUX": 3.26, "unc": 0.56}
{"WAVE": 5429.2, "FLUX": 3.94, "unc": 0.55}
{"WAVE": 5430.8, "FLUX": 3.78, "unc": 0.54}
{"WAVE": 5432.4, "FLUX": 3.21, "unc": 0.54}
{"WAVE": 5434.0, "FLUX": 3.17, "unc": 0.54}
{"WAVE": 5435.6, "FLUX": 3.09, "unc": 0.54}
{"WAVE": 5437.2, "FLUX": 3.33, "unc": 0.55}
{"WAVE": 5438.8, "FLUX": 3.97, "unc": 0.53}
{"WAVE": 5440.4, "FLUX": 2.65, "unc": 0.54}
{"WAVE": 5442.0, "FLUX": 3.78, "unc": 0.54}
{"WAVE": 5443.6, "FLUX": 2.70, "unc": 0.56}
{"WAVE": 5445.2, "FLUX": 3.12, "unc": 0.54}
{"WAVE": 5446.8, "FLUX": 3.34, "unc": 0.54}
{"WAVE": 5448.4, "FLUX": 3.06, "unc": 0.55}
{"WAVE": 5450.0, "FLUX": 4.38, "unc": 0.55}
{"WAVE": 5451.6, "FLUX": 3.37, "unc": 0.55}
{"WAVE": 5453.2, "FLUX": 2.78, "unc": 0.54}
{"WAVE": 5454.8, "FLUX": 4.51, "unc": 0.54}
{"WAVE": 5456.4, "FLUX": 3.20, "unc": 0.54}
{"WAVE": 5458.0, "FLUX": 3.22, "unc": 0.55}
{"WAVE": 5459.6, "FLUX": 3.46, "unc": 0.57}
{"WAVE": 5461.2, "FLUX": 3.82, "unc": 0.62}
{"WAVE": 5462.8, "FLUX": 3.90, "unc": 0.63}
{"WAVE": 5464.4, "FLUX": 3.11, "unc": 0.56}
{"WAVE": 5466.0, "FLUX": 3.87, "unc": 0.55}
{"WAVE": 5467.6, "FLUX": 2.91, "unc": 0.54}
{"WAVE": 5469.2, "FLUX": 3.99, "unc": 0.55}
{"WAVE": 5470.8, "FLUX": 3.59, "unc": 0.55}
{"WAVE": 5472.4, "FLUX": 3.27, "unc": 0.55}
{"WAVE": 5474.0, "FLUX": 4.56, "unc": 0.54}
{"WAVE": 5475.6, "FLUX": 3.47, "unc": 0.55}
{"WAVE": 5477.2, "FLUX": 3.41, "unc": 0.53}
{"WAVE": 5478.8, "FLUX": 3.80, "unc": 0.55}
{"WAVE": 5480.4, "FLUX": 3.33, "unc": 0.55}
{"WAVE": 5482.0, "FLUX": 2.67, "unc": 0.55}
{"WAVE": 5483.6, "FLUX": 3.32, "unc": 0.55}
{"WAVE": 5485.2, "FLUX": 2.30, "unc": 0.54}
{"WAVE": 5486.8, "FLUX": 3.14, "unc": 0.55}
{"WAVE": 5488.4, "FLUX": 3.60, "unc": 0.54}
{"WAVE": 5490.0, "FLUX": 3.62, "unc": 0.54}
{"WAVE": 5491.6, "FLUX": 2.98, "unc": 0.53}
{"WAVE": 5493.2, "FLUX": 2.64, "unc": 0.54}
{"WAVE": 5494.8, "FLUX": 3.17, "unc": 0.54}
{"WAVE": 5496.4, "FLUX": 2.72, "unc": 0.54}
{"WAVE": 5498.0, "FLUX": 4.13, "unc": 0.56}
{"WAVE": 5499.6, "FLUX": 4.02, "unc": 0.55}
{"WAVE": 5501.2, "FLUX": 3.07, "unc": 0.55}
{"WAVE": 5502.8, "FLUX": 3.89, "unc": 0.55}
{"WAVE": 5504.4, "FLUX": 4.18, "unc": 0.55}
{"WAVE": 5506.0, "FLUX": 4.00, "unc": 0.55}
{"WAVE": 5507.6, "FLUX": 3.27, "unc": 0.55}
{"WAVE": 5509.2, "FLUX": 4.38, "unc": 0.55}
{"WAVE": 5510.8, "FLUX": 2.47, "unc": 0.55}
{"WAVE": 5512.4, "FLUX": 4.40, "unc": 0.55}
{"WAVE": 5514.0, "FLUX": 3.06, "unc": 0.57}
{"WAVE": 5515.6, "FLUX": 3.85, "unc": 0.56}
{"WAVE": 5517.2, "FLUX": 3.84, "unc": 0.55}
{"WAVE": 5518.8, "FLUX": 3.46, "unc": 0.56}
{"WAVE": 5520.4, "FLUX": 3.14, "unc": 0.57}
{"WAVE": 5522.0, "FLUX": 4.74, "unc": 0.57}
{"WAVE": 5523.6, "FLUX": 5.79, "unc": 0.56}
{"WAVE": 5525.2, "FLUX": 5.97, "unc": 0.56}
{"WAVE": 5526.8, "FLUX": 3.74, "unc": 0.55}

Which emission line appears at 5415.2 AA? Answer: H-beta 4861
